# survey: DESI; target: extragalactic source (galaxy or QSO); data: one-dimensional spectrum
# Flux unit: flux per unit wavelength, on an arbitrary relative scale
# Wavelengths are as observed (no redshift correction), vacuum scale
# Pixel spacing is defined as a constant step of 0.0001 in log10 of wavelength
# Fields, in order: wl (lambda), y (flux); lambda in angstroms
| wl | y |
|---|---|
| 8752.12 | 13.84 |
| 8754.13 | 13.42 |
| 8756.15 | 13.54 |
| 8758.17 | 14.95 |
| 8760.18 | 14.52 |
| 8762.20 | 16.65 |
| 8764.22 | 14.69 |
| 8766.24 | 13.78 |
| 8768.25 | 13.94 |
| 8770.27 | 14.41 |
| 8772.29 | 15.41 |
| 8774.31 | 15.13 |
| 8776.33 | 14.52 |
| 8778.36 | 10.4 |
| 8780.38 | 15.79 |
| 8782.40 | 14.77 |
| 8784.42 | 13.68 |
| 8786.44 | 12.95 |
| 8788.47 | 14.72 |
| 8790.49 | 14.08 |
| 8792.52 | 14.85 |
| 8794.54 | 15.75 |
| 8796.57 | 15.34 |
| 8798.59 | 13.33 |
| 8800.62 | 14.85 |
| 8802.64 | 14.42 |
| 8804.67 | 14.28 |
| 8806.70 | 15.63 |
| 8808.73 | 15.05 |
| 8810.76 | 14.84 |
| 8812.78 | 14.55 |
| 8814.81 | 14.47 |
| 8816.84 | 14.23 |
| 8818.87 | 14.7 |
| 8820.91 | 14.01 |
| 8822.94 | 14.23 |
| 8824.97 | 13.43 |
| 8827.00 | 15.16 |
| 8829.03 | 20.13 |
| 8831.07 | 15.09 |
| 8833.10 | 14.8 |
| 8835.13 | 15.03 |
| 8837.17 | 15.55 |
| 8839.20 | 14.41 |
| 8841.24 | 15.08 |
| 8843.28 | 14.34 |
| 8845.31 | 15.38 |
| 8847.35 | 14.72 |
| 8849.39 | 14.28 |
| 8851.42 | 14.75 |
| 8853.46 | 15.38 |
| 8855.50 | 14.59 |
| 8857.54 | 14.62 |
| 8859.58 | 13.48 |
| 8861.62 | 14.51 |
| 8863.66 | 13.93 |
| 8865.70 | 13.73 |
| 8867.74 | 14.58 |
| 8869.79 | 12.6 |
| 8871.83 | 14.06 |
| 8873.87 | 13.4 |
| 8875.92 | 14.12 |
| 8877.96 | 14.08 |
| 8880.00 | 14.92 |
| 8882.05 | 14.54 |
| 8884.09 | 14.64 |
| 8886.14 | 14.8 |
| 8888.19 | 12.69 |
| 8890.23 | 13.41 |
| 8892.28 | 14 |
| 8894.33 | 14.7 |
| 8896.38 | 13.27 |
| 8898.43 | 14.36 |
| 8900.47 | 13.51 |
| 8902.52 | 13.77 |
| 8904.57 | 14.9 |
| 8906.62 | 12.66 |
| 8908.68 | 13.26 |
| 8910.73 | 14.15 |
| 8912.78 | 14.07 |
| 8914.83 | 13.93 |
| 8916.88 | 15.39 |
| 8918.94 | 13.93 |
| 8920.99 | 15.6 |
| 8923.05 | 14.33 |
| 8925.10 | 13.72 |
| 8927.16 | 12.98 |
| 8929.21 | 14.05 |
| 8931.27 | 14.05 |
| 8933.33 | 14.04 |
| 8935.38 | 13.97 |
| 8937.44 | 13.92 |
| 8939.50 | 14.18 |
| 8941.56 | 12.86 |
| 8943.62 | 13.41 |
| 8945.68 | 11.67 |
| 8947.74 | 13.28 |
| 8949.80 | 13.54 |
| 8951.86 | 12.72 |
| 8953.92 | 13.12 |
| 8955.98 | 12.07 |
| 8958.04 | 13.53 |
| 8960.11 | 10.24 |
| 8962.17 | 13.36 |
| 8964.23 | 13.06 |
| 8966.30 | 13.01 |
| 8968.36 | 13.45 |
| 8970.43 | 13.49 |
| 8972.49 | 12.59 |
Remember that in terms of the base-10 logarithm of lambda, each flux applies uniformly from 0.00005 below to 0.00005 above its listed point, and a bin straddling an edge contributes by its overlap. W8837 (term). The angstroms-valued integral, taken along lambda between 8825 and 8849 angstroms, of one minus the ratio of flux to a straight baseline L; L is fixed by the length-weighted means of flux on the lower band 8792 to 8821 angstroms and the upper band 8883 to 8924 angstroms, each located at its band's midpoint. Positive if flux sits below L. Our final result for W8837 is -1.3 angstroms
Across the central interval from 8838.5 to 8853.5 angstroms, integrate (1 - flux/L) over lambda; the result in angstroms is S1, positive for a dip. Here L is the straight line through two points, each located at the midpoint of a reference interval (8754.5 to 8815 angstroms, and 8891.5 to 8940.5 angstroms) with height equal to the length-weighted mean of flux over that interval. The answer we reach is -0.5 angstroms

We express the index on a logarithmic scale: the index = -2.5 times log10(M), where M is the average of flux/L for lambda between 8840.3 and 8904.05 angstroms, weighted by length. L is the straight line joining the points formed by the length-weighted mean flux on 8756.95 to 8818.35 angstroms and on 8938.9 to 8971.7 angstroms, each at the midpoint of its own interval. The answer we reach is -0.038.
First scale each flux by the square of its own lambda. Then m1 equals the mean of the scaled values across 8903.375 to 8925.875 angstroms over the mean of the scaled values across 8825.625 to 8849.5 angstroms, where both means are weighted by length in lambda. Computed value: 0.94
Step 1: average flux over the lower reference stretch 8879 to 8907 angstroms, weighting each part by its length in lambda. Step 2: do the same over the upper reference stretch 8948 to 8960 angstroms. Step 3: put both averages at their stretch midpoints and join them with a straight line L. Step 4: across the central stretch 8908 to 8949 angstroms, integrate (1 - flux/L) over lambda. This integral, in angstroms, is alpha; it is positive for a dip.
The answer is -1.6 angstroms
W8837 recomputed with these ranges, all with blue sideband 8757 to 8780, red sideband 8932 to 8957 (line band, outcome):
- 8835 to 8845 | -0.7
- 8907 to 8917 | -0.4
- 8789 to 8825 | -1.1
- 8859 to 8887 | -0.8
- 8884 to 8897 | -0.3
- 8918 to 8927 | -0.6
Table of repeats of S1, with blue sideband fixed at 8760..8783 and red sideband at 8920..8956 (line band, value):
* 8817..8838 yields -1.5 angstroms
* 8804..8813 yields -0.4 angstroms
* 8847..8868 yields -0.6 angstroms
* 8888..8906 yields -0.1 angstroms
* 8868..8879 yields 0.2 angstroms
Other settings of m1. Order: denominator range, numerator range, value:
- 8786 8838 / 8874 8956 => 0.95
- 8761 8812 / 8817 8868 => 1.03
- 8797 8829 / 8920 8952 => 0.96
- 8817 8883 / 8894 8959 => 0.95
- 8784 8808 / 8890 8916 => 0.98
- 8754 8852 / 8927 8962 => 0.93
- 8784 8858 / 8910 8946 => 0.97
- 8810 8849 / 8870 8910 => 0.94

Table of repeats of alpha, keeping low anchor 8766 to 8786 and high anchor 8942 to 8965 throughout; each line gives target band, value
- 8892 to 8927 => -2.6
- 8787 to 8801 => -0.6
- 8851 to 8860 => -0.7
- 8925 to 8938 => -0.9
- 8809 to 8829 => -1.3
